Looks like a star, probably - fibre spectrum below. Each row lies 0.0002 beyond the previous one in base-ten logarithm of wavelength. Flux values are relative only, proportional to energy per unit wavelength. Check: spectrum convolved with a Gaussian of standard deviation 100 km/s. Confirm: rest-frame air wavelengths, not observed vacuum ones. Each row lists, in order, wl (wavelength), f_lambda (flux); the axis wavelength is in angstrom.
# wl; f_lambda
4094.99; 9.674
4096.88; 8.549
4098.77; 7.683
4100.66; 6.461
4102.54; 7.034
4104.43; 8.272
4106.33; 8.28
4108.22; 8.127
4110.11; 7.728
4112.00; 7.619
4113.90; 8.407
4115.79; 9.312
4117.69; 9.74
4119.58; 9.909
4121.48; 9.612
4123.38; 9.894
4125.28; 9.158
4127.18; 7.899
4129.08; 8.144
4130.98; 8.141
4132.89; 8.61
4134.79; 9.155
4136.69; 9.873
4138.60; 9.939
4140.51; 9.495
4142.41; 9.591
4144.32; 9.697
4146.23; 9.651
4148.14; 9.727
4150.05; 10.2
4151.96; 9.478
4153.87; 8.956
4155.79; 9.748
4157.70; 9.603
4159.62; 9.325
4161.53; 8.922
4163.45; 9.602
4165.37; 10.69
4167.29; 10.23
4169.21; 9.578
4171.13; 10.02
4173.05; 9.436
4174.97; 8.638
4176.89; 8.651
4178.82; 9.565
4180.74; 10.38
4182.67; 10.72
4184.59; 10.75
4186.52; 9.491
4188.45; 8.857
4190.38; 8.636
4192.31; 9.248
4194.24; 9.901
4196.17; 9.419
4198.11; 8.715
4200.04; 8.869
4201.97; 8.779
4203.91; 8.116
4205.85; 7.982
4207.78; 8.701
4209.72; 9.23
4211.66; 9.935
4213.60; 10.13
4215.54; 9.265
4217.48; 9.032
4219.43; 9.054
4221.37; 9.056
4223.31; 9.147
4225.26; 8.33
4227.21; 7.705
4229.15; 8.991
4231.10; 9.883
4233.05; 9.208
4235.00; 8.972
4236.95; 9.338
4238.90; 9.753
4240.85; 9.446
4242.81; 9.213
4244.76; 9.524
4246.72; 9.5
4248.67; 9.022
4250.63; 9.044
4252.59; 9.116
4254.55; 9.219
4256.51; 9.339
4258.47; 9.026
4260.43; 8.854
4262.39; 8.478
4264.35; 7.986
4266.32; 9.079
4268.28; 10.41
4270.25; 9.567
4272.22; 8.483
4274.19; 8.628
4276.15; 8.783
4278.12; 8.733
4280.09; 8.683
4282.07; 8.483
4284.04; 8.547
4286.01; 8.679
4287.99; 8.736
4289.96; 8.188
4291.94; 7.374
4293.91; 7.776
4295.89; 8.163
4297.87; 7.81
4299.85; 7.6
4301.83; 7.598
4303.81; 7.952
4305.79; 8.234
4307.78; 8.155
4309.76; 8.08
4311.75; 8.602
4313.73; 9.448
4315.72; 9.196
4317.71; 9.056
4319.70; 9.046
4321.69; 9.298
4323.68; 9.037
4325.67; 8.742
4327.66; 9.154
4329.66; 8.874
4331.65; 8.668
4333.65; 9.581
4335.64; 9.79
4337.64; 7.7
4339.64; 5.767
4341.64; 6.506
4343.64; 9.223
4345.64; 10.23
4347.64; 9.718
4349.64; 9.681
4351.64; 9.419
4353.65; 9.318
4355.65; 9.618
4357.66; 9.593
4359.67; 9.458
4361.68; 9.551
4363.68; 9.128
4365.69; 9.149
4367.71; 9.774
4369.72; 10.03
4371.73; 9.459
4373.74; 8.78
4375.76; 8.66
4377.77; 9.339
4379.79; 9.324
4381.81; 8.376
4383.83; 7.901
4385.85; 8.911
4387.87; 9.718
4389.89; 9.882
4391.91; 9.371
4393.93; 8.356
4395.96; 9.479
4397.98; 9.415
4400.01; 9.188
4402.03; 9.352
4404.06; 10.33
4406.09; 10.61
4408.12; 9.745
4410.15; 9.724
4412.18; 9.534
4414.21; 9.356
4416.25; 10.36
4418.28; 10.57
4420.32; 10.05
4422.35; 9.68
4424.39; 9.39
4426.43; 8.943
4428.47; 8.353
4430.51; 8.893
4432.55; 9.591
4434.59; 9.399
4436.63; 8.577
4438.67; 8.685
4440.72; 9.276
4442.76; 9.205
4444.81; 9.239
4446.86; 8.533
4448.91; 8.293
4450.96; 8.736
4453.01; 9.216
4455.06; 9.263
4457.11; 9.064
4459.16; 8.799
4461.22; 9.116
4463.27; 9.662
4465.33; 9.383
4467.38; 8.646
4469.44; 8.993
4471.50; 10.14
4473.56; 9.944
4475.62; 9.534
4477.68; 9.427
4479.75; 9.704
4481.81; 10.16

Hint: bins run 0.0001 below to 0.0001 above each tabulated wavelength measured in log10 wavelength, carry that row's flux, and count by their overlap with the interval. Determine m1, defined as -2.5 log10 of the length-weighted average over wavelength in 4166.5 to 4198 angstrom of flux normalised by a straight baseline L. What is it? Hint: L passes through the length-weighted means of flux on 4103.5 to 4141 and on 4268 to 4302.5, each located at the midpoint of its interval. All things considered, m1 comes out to -0.103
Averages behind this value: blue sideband 8.86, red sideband 8.42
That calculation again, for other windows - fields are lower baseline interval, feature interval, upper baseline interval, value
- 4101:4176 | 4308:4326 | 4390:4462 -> 0.04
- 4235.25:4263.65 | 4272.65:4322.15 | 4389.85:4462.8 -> 0.10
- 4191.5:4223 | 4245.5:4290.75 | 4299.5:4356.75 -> 0.00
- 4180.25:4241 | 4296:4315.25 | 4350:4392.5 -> 0.13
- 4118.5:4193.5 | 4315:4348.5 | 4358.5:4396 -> 0.05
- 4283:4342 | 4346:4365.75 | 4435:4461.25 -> -0.11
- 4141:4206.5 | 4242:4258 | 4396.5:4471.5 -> 0.02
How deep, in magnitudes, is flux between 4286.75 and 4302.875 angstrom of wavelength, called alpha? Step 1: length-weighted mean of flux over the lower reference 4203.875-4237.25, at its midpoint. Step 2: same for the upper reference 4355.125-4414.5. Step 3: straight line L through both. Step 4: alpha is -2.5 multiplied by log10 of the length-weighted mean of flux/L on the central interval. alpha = 0.16 mag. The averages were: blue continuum 9.02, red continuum 9.37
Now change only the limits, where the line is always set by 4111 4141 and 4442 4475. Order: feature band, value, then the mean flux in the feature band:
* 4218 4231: 0.033 mag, 8.8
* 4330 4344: 0.119 mag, 8.16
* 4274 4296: 0.086 mag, 8.4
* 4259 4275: 0.018 mag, 8.94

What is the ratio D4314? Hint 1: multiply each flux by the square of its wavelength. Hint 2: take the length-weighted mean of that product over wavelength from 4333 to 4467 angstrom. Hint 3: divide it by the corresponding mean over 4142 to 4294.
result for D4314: 1.1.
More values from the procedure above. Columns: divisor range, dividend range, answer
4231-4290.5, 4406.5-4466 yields 1.11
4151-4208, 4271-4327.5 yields 0.96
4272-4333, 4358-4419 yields 1.15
